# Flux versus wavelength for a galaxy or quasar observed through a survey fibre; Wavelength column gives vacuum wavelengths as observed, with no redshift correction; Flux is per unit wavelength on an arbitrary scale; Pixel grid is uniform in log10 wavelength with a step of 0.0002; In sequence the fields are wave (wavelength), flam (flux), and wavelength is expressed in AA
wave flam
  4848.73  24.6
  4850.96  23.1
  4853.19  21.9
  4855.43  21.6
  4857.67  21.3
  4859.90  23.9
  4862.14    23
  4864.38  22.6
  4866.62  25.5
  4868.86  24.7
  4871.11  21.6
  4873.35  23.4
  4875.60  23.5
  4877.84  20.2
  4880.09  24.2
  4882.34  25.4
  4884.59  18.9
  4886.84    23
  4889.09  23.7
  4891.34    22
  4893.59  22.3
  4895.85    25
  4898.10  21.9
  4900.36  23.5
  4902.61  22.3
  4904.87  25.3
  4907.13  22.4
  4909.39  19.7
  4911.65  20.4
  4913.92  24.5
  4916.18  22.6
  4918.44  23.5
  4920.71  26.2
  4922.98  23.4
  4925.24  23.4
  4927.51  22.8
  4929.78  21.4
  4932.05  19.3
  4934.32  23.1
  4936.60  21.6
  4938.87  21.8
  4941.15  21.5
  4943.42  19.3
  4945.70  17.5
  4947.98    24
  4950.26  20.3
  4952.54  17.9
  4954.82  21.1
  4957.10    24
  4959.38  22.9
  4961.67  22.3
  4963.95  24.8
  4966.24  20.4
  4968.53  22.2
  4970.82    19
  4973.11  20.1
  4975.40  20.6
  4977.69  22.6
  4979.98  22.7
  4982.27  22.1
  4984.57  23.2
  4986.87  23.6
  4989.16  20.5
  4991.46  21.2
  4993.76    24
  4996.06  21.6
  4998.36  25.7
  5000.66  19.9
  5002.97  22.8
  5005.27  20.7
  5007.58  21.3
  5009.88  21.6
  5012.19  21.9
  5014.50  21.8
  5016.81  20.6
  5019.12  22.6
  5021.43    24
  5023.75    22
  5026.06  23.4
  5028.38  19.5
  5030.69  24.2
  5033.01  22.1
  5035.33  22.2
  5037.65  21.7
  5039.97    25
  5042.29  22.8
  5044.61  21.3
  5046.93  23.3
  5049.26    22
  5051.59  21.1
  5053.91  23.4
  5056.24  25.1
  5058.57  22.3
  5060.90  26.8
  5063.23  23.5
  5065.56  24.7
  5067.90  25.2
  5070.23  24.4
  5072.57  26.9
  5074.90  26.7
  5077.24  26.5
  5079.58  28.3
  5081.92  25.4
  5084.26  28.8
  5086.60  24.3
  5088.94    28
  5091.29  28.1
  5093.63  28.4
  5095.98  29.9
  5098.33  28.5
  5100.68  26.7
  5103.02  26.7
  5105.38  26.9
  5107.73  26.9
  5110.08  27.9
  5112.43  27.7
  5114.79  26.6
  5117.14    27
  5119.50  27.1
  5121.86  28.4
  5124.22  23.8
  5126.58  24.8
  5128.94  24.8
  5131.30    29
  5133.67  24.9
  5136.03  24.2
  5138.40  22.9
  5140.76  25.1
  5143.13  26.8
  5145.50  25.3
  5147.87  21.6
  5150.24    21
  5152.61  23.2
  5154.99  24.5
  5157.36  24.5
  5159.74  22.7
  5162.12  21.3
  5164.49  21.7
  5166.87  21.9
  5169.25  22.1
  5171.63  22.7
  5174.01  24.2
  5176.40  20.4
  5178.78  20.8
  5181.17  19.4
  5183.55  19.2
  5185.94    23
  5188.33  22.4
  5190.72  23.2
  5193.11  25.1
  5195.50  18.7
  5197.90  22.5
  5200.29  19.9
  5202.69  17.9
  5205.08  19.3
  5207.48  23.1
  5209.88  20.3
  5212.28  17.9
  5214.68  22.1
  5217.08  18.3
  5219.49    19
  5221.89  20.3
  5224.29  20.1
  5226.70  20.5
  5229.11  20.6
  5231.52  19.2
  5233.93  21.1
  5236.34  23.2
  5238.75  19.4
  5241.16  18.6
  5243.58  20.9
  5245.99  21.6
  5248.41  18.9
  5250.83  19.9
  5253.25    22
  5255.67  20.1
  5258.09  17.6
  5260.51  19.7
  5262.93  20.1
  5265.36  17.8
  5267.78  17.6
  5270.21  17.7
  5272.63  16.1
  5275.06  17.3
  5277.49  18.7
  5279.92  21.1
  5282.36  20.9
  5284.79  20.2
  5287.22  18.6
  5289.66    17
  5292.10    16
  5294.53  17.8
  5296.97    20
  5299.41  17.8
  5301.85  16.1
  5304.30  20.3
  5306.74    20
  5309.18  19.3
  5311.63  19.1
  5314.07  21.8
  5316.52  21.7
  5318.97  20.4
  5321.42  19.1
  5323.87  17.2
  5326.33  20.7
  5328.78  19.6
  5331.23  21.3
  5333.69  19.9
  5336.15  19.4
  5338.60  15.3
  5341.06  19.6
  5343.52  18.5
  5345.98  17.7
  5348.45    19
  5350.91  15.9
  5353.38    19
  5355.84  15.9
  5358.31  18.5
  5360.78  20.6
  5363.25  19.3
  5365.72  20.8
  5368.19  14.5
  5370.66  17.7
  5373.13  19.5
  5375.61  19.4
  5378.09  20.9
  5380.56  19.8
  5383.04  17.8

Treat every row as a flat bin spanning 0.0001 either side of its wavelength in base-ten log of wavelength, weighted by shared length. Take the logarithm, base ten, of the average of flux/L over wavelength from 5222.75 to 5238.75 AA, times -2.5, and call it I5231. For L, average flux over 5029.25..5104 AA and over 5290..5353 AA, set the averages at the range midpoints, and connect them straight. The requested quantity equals 0.02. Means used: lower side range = 25.1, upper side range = 18.9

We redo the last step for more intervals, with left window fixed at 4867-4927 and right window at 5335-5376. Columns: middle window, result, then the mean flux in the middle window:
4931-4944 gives 0.069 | 21.2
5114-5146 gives -0.244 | 25.8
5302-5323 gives -0.071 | 20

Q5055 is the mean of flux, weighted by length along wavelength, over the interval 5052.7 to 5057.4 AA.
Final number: 24.2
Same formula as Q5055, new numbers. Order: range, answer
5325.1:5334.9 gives 20.4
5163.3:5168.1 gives 21.8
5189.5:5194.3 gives 24.1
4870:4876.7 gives 22.8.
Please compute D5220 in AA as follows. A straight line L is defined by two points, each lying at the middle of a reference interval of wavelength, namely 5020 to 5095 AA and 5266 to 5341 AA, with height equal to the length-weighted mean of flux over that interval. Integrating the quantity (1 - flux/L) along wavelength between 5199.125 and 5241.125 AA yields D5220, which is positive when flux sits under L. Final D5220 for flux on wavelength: 1.4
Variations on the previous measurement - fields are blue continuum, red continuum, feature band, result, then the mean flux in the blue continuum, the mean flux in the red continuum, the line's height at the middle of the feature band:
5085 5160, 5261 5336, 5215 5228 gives 1.3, 25.9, 19.1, 22.1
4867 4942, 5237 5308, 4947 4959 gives 0.4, 22.7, 19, 22.2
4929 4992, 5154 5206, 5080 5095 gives -3.9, 21.5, 21.7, 21.6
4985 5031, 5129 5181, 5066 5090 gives -3.9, 22.1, 23.3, 22.7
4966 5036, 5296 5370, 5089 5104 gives -5.0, 22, 18.9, 21.1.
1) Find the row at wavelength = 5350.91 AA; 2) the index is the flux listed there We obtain 15.9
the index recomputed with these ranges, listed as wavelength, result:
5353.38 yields 19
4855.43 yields 21.6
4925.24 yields 23.4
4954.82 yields 21.1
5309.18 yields 19.3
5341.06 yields 19.6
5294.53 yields 17.8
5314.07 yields 21.8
